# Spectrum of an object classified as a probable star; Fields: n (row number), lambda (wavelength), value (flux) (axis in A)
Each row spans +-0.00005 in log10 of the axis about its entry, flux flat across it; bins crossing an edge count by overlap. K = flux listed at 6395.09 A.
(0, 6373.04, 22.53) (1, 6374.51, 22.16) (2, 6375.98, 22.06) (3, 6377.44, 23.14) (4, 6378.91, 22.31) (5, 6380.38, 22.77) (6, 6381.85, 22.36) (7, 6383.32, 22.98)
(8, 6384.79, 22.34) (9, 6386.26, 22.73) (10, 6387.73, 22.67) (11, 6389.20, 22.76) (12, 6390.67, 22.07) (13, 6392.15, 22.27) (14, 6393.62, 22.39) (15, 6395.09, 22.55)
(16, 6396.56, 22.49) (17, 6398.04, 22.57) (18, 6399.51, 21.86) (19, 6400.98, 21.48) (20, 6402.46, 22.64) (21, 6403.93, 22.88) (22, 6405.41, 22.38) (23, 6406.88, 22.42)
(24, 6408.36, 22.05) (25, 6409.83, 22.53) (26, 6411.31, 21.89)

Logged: 22.55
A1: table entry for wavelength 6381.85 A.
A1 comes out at 22.36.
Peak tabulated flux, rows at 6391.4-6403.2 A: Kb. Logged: 22.64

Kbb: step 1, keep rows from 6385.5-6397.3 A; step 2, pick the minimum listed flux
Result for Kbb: 22.07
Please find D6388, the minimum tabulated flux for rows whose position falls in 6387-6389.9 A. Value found 22.67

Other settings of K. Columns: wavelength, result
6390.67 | 22.07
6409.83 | 22.53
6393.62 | 22.39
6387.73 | 22.67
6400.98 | 21.48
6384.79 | 22.34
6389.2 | 22.76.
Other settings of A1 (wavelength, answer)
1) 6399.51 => 21.86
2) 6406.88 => 22.42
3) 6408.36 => 22.05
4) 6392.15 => 22.27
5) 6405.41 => 22.38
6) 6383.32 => 22.98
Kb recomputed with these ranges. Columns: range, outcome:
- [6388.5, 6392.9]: 22.76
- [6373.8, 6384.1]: 23.14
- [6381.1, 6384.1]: 22.98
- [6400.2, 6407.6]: 22.88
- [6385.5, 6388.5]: 22.73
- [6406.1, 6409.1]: 22.42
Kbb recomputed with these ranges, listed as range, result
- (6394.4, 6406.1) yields 21.48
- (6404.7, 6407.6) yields 22.38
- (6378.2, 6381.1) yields 22.31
